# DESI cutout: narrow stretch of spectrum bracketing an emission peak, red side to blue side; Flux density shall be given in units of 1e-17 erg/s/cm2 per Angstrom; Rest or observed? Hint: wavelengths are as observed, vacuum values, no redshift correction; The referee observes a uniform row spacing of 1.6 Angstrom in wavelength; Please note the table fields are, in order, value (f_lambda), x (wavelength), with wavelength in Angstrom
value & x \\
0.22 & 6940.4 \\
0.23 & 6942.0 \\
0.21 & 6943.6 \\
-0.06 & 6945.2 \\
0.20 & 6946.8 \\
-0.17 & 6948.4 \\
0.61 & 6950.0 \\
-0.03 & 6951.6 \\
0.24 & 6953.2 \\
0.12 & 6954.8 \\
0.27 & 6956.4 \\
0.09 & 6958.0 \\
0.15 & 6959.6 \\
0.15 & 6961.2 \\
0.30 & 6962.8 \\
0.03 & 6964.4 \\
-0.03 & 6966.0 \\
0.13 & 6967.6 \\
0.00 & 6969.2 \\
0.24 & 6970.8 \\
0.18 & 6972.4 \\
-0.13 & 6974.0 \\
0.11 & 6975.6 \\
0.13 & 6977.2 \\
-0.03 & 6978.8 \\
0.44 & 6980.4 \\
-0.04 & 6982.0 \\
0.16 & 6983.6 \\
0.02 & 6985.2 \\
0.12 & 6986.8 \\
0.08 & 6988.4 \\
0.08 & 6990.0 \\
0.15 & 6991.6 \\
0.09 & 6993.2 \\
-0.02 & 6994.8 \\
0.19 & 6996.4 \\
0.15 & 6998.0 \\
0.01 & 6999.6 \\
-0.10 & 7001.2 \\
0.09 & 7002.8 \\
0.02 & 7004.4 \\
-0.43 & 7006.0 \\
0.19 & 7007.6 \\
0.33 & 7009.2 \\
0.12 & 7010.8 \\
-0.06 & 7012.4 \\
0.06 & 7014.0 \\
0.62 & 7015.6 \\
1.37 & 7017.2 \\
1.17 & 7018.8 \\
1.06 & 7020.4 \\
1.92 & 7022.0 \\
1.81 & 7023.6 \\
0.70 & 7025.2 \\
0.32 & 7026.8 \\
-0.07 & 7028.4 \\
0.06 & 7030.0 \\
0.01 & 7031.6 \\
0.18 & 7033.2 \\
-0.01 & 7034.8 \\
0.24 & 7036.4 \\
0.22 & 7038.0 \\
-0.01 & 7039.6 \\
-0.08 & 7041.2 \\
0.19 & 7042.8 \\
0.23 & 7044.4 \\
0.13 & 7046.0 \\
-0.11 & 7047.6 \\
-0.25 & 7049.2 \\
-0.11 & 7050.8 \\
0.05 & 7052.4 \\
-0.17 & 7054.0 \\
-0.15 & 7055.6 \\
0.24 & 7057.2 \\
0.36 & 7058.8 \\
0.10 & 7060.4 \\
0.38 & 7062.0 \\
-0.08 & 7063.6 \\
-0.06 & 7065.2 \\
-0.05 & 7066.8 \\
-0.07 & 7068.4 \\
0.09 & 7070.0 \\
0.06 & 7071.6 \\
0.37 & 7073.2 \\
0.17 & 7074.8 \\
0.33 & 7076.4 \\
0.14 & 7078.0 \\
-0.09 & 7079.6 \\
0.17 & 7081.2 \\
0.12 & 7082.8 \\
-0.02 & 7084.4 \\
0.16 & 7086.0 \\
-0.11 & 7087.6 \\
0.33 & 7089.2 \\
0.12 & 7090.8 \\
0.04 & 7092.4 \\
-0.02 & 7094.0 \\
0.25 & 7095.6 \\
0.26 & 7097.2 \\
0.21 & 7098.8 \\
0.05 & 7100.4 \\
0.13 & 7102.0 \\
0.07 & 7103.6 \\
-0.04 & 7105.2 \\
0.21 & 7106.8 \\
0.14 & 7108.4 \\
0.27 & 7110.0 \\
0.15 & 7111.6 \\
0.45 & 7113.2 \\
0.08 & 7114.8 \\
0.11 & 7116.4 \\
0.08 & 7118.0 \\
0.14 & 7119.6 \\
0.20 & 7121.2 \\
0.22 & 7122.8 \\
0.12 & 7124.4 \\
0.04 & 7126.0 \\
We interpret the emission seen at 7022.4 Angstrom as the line [O II] 3727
